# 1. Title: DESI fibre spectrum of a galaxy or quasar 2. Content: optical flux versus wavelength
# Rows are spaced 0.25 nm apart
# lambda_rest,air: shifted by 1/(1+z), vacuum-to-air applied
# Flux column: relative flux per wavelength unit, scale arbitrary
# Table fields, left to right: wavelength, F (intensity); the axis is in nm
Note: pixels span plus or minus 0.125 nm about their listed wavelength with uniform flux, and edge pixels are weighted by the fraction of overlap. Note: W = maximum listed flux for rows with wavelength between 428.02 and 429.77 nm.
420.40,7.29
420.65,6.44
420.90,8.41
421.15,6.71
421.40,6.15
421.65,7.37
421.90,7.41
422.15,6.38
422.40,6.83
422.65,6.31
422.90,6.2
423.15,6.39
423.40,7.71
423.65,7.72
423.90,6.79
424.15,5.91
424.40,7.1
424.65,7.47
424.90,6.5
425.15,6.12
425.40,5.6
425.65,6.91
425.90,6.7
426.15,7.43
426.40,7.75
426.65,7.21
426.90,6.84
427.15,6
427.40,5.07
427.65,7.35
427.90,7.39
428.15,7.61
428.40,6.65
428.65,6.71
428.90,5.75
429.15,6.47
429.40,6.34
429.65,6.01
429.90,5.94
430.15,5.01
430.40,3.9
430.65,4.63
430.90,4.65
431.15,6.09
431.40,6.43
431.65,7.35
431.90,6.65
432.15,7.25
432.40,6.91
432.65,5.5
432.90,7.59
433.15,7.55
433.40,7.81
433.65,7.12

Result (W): 7.61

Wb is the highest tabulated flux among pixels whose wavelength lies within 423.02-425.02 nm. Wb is 7.72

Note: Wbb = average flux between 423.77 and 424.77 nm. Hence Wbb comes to 6.82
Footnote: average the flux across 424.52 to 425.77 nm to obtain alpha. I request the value 6.52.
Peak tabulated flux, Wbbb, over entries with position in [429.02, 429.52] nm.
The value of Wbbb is 6.47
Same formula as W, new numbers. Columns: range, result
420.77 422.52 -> 8.41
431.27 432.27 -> 7.35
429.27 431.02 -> 6.34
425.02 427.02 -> 7.75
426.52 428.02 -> 7.39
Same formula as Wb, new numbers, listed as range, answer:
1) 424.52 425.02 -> 7.47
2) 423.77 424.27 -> 6.79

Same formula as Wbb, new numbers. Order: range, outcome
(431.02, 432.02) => 6.62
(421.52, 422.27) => 7.05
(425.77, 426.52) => 7.29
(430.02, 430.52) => 4.48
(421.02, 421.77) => 6.75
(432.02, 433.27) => 6.96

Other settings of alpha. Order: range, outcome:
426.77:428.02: 6.53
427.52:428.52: 7.24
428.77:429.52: 6.19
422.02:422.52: 6.61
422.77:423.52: 6.76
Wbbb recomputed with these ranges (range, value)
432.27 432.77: 6.91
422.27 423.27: 6.83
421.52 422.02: 7.41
